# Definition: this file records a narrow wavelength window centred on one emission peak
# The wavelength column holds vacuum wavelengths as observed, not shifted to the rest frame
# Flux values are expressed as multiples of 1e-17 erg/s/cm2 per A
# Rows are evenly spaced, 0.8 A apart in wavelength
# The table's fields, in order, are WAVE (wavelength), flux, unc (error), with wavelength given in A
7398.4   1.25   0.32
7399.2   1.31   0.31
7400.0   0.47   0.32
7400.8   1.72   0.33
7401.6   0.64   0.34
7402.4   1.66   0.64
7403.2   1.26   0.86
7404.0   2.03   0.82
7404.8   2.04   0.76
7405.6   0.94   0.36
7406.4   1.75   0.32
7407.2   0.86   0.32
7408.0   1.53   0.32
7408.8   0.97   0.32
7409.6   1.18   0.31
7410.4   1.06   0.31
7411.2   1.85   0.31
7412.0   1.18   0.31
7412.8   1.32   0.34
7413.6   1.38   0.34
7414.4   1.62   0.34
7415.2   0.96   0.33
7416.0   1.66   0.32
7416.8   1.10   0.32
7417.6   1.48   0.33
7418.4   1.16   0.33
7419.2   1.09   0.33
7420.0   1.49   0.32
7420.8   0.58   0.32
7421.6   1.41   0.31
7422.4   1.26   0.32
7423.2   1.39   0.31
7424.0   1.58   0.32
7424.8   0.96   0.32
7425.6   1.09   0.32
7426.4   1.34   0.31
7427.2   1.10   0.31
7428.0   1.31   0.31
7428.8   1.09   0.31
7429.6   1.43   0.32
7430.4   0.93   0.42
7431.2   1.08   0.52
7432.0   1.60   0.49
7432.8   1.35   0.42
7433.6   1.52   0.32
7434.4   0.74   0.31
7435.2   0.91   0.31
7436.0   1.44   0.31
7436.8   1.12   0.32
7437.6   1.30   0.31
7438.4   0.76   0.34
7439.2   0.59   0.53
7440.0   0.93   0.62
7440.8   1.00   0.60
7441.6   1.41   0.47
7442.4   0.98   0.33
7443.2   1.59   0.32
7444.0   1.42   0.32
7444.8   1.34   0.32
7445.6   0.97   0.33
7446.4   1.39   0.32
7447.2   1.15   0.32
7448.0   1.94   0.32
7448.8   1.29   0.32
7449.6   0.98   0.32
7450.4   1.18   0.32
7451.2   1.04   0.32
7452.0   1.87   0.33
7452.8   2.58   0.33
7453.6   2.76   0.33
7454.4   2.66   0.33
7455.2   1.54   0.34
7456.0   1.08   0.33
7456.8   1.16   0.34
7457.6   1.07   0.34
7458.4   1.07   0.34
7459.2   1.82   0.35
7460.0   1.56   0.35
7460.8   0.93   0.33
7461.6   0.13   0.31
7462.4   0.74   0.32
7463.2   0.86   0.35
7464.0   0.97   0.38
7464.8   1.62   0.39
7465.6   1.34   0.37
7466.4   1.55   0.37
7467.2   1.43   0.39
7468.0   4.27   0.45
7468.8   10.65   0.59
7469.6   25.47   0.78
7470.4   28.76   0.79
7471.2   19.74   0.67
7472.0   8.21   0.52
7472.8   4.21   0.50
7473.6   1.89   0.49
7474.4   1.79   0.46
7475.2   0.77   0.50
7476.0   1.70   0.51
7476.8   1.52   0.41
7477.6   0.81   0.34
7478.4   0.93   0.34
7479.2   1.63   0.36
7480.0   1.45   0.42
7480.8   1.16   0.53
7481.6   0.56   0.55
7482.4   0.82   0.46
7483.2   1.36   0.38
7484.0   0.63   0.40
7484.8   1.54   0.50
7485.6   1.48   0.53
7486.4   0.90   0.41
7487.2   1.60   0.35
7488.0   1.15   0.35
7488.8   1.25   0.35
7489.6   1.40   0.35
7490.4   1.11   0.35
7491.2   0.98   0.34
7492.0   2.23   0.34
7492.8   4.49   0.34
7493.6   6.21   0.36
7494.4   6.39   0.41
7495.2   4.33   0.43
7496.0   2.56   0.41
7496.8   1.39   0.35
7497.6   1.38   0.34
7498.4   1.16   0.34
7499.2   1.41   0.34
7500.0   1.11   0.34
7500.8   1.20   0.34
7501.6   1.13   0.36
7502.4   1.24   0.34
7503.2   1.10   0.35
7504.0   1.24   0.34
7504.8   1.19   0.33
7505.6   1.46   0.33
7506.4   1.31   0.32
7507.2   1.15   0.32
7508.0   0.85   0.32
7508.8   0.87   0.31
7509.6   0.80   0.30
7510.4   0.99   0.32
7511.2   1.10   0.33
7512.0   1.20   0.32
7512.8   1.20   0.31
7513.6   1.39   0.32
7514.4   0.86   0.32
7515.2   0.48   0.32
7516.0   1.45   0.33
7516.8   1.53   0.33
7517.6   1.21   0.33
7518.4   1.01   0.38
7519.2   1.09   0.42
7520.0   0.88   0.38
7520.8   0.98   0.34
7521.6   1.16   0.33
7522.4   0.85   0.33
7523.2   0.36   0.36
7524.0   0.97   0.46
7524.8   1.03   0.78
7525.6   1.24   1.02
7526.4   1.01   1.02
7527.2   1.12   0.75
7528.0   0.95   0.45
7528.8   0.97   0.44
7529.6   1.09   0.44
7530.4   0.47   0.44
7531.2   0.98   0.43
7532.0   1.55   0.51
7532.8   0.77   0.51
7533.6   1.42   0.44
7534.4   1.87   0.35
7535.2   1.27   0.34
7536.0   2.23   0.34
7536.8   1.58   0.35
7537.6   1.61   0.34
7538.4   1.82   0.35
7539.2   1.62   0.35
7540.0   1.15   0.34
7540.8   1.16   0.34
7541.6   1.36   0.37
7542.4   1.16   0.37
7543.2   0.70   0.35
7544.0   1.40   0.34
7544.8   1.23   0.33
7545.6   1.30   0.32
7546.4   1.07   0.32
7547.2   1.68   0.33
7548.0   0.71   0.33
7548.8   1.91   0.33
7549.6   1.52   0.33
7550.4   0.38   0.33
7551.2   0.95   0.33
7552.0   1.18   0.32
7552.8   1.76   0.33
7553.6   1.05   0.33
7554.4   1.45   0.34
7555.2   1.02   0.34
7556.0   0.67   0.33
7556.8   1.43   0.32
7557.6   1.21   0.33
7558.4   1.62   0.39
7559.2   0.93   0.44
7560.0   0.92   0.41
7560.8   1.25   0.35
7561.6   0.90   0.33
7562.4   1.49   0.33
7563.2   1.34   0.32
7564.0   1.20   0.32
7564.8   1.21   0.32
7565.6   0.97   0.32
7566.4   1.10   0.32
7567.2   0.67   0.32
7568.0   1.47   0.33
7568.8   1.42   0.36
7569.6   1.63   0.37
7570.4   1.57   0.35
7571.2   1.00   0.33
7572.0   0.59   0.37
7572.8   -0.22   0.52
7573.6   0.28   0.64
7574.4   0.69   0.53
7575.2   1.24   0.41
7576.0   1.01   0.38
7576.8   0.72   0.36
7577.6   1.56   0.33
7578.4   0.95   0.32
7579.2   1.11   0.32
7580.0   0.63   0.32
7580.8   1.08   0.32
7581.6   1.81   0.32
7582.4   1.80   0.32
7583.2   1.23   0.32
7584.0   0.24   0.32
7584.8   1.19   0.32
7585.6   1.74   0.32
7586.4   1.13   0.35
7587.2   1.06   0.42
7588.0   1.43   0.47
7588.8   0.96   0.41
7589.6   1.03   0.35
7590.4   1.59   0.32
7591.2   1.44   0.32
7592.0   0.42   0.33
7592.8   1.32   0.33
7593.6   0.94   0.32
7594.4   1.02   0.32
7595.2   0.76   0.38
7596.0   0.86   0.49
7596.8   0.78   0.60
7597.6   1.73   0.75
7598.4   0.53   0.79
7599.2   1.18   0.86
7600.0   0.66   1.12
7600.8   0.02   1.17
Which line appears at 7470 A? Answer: H-alpha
